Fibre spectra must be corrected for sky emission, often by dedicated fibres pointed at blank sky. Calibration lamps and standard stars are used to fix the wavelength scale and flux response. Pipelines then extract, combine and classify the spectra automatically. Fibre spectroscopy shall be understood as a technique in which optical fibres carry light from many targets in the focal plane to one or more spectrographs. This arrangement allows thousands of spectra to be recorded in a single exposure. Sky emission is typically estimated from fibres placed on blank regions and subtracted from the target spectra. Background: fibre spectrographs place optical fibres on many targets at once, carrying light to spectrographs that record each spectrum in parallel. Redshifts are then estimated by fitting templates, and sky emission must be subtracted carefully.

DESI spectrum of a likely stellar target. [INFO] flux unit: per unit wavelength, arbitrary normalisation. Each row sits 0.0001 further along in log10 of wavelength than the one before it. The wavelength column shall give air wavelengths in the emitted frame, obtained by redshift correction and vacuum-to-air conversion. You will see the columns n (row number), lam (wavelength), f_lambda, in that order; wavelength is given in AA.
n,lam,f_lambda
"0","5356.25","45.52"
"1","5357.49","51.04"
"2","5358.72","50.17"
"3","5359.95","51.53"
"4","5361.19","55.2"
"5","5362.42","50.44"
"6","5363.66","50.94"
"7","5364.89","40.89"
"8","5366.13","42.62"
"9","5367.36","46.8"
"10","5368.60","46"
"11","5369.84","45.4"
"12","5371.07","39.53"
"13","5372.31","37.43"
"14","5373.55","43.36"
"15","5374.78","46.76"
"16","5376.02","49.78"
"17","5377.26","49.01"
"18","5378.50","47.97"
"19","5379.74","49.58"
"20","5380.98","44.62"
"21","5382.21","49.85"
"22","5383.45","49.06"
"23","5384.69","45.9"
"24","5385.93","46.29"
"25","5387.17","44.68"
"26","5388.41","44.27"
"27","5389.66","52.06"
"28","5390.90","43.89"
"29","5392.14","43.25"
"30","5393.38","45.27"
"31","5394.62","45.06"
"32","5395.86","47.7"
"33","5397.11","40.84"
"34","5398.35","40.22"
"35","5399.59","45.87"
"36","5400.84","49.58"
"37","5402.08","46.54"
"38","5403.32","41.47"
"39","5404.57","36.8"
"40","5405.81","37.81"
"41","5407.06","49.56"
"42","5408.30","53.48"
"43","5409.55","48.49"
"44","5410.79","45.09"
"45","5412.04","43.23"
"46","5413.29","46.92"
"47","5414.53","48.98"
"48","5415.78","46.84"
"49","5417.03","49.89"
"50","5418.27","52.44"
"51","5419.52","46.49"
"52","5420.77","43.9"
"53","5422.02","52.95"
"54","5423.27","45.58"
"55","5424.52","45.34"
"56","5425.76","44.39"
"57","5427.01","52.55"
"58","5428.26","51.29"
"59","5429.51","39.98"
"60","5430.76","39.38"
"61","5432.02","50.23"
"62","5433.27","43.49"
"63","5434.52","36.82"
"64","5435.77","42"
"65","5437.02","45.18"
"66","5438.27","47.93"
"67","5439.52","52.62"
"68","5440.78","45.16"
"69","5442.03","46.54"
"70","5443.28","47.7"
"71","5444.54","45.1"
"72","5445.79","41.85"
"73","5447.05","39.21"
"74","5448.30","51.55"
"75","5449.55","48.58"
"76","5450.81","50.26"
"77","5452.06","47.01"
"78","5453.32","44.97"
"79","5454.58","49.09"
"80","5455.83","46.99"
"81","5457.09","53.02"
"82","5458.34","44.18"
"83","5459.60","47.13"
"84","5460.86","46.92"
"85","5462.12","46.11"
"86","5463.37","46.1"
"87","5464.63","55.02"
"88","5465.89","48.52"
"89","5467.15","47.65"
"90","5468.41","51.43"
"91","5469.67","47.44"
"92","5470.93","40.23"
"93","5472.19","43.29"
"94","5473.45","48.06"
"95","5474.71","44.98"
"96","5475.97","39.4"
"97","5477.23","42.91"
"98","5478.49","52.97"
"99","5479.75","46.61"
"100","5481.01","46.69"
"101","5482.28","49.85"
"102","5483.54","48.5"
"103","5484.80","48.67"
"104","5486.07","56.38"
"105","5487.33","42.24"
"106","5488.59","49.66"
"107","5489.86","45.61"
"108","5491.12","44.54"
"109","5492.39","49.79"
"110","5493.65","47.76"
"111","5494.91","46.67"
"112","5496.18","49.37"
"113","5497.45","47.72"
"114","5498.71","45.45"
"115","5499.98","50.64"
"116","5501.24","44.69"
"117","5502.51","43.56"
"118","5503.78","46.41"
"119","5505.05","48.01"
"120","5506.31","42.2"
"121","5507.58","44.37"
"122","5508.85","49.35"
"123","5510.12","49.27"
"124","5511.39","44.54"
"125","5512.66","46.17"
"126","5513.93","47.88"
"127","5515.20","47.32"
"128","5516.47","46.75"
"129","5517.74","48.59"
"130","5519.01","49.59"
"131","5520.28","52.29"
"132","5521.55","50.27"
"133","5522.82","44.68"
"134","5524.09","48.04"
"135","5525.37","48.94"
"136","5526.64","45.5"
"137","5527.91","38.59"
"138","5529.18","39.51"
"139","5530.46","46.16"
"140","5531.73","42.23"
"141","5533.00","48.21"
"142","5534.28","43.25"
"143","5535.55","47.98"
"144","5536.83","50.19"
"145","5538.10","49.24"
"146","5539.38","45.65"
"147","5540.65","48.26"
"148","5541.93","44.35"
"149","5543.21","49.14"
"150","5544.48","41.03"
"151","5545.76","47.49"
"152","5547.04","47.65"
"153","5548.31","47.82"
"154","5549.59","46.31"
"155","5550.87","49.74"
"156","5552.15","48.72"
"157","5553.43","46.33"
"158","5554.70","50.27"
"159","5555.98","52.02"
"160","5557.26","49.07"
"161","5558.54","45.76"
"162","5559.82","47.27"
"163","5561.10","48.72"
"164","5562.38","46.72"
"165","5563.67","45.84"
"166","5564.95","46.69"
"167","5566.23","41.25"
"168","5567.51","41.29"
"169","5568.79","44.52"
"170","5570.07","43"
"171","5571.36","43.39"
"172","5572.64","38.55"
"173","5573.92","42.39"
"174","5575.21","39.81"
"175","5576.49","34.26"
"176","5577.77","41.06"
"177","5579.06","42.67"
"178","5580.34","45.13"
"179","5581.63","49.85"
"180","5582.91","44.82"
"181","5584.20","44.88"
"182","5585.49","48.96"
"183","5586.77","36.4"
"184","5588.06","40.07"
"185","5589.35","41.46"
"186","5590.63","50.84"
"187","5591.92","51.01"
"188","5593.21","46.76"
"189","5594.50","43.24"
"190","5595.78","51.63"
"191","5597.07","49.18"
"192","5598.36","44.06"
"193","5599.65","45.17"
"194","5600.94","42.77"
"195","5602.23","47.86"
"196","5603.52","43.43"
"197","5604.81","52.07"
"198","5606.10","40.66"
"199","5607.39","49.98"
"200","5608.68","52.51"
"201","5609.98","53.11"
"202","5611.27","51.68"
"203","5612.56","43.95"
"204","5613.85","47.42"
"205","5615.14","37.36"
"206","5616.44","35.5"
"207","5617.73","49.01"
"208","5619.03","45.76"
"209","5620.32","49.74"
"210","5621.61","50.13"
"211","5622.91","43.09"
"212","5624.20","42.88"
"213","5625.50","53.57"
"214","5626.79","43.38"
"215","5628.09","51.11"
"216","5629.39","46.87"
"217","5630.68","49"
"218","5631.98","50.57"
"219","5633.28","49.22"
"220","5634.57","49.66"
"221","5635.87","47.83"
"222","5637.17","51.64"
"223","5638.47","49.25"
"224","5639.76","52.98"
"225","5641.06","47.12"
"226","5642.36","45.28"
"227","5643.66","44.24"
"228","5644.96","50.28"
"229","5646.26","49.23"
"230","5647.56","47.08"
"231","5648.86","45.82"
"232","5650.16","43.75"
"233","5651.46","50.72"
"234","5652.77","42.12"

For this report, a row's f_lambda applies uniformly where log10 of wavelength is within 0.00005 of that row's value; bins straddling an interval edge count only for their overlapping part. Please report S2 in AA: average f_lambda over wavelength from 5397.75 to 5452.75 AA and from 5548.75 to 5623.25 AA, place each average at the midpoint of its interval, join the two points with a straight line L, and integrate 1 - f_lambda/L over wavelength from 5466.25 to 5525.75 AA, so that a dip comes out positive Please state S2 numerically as -1.7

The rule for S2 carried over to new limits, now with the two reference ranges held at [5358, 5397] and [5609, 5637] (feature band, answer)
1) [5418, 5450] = 0.5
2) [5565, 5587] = 2.1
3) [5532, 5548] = 0.1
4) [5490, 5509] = 0.1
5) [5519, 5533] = 0.3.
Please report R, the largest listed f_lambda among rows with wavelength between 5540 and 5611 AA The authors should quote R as 53.11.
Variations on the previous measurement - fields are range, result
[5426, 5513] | 56.38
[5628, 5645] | 52.98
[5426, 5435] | 52.55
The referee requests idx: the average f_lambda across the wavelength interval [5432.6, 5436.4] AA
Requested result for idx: 40.9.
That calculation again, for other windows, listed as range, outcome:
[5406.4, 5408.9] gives 51.3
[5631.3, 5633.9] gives 49.8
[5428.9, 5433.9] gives 43.2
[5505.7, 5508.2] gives 43.3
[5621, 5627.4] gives 46.6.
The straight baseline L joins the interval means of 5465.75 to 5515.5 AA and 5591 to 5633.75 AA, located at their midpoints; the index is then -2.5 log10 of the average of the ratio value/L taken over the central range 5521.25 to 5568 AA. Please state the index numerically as 0.01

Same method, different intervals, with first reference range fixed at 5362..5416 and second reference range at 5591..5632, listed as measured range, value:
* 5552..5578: 0.05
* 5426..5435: 0.02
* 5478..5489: -0.06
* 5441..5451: 0.00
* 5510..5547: 0.00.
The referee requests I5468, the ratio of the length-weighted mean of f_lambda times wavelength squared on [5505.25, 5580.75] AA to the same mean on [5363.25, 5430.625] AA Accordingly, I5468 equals 1.1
